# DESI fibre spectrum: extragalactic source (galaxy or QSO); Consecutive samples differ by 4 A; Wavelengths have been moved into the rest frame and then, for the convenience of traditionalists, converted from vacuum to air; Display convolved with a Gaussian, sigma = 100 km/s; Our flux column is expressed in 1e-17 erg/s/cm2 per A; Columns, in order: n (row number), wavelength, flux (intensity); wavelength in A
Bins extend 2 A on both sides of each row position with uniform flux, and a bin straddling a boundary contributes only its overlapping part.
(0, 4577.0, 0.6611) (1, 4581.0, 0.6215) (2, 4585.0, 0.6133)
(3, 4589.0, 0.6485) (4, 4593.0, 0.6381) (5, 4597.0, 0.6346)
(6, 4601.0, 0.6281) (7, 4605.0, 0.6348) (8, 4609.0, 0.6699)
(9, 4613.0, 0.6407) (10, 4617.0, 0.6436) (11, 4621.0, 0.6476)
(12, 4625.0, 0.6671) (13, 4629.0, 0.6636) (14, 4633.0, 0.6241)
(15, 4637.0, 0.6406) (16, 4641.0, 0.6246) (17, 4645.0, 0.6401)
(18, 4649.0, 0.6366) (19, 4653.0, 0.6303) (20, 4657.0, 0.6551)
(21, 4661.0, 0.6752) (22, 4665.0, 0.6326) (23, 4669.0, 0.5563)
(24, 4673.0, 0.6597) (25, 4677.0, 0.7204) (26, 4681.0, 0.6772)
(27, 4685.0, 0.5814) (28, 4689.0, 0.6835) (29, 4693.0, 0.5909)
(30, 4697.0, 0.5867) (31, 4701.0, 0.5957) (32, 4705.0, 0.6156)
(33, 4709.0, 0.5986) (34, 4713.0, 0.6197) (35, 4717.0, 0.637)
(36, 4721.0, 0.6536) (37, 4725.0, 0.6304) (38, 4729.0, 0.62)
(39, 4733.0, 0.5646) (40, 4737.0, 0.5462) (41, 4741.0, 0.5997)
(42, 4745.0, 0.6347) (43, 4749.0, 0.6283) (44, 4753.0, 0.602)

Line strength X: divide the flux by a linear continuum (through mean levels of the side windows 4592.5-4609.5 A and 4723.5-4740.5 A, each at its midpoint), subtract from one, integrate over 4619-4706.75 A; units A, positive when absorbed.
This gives -3.0 A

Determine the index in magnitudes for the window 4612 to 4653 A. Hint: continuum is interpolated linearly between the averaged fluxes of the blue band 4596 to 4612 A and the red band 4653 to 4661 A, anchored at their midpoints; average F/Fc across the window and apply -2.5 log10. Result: 0.01 mag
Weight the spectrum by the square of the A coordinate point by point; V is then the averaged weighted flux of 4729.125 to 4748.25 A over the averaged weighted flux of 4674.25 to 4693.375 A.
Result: 0.92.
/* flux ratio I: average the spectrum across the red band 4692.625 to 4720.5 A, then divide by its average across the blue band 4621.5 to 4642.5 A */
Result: 0.95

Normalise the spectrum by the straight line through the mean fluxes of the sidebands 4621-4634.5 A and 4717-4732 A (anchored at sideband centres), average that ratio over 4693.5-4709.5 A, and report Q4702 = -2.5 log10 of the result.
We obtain 0.065 mag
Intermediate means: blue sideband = 0.652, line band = 0.598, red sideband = 0.63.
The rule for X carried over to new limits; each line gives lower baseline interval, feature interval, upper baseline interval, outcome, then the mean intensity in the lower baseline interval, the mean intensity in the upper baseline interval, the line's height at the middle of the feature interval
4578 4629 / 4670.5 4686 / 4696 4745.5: -1.0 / 0.642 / 0.607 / 0.62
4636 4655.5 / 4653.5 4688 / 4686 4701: -1.2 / 0.635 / 0.614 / 0.624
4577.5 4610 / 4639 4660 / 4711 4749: -0.4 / 0.636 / 0.613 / 0.627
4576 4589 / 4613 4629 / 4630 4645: -0.5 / 0.632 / 0.633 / 0.633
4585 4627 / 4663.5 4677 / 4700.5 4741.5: -0.2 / 0.644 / 0.608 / 0.624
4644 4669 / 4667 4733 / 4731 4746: -1.7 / 0.638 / 0.583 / 0.609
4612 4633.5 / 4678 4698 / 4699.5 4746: -0.2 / 0.65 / 0.609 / 0.623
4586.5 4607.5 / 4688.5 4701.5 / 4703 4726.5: 0.4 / 0.637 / 0.626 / 0.628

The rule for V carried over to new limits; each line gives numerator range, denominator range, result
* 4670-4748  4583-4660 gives 1.00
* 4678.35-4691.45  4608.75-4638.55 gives 1.03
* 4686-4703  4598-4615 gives 0.99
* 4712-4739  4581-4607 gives 1.02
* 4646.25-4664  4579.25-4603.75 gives 1.06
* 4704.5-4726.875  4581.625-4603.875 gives 1.05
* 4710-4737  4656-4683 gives 0.96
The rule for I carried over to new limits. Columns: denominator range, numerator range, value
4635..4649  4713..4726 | 1.00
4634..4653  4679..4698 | 0.99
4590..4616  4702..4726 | 0.97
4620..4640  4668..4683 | 1.02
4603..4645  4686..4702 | 0.95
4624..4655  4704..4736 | 0.96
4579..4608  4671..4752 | 0.98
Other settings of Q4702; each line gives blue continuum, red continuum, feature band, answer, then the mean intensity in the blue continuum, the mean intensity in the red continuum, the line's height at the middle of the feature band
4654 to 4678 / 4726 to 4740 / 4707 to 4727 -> -0.05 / 0.646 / 0.582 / 0.598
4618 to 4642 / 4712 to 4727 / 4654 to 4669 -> 0.00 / 0.645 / 0.636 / 0.642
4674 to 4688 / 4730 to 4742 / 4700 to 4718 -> 0.00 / 0.661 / 0.572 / 0.616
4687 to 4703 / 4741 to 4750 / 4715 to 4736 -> 0.01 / 0.614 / 0.625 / 0.621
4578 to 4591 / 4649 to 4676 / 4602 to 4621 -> -0.02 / 0.63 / 0.638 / 0.633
